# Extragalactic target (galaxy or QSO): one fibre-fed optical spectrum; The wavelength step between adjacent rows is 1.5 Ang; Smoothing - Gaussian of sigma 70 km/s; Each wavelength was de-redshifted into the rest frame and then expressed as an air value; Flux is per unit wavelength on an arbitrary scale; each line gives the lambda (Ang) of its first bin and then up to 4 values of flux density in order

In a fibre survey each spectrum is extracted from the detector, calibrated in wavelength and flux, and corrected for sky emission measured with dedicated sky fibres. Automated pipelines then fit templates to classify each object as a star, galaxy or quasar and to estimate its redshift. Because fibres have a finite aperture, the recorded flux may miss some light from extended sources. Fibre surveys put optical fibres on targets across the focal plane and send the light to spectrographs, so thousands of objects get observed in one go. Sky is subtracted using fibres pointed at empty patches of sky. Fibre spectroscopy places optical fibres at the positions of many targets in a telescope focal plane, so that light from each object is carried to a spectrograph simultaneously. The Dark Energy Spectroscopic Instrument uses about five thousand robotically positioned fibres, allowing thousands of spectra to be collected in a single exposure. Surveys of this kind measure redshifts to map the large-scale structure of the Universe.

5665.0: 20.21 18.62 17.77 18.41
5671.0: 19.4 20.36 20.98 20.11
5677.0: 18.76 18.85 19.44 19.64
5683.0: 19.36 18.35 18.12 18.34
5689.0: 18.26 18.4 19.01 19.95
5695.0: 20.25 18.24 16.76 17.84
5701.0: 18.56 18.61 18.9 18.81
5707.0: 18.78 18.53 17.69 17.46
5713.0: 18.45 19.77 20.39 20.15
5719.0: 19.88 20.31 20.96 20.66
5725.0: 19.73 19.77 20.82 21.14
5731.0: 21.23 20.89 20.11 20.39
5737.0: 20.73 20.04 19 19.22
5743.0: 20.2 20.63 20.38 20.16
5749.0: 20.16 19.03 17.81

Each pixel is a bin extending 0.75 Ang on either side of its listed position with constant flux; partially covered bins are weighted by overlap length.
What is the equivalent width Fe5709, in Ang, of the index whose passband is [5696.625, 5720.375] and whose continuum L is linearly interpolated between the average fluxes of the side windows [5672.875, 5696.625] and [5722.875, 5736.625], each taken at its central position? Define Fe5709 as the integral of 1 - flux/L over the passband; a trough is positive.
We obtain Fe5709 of 1.4 Ang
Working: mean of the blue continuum 19.2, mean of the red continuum 20.5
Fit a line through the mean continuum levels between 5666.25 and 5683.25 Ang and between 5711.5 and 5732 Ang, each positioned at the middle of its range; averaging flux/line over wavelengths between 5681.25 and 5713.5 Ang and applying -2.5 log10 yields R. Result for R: 0.07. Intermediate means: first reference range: 19.3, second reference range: 20.2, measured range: 18.5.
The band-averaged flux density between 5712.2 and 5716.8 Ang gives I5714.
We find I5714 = 19.5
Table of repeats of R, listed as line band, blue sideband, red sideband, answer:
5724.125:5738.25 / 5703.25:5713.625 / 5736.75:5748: -0.06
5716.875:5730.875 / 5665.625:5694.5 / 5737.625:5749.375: -0.04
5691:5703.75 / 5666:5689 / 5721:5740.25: 0.05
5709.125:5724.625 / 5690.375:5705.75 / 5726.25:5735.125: 0.02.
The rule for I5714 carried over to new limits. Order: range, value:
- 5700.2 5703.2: 18.6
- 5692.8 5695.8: 20.1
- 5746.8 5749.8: 20.1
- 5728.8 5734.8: 20.8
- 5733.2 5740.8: 20.1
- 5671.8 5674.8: 20.7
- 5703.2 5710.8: 18.5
